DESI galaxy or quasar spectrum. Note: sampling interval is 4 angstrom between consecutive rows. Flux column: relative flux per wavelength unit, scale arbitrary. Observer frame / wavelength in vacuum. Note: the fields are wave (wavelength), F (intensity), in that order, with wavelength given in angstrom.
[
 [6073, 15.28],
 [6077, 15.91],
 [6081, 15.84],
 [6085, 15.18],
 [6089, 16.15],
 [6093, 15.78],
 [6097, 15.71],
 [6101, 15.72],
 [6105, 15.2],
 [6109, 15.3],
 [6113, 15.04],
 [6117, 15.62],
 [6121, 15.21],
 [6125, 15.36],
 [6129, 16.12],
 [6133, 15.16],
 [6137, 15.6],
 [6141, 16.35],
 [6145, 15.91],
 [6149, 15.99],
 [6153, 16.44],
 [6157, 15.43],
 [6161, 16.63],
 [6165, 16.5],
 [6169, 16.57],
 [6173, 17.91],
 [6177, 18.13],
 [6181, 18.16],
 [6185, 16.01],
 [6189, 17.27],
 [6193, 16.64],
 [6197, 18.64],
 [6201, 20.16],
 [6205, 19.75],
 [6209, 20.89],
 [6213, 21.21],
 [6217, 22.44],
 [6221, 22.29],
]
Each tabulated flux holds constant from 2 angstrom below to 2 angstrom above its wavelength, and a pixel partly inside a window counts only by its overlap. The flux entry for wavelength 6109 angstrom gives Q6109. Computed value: 15.3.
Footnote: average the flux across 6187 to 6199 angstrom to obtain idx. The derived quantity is 17.5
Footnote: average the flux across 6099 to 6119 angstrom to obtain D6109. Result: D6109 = 15.4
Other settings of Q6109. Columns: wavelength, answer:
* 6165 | 16.5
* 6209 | 20.89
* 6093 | 15.78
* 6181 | 18.16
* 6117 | 15.62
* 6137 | 15.6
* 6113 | 15.04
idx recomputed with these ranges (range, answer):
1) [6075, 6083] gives 15.9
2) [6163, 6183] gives 17.5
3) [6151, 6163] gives 16.2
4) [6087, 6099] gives 15.9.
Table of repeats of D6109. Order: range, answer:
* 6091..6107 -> 15.6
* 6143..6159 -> 15.9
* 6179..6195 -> 17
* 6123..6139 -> 15.6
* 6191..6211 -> 19.2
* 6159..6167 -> 16.6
